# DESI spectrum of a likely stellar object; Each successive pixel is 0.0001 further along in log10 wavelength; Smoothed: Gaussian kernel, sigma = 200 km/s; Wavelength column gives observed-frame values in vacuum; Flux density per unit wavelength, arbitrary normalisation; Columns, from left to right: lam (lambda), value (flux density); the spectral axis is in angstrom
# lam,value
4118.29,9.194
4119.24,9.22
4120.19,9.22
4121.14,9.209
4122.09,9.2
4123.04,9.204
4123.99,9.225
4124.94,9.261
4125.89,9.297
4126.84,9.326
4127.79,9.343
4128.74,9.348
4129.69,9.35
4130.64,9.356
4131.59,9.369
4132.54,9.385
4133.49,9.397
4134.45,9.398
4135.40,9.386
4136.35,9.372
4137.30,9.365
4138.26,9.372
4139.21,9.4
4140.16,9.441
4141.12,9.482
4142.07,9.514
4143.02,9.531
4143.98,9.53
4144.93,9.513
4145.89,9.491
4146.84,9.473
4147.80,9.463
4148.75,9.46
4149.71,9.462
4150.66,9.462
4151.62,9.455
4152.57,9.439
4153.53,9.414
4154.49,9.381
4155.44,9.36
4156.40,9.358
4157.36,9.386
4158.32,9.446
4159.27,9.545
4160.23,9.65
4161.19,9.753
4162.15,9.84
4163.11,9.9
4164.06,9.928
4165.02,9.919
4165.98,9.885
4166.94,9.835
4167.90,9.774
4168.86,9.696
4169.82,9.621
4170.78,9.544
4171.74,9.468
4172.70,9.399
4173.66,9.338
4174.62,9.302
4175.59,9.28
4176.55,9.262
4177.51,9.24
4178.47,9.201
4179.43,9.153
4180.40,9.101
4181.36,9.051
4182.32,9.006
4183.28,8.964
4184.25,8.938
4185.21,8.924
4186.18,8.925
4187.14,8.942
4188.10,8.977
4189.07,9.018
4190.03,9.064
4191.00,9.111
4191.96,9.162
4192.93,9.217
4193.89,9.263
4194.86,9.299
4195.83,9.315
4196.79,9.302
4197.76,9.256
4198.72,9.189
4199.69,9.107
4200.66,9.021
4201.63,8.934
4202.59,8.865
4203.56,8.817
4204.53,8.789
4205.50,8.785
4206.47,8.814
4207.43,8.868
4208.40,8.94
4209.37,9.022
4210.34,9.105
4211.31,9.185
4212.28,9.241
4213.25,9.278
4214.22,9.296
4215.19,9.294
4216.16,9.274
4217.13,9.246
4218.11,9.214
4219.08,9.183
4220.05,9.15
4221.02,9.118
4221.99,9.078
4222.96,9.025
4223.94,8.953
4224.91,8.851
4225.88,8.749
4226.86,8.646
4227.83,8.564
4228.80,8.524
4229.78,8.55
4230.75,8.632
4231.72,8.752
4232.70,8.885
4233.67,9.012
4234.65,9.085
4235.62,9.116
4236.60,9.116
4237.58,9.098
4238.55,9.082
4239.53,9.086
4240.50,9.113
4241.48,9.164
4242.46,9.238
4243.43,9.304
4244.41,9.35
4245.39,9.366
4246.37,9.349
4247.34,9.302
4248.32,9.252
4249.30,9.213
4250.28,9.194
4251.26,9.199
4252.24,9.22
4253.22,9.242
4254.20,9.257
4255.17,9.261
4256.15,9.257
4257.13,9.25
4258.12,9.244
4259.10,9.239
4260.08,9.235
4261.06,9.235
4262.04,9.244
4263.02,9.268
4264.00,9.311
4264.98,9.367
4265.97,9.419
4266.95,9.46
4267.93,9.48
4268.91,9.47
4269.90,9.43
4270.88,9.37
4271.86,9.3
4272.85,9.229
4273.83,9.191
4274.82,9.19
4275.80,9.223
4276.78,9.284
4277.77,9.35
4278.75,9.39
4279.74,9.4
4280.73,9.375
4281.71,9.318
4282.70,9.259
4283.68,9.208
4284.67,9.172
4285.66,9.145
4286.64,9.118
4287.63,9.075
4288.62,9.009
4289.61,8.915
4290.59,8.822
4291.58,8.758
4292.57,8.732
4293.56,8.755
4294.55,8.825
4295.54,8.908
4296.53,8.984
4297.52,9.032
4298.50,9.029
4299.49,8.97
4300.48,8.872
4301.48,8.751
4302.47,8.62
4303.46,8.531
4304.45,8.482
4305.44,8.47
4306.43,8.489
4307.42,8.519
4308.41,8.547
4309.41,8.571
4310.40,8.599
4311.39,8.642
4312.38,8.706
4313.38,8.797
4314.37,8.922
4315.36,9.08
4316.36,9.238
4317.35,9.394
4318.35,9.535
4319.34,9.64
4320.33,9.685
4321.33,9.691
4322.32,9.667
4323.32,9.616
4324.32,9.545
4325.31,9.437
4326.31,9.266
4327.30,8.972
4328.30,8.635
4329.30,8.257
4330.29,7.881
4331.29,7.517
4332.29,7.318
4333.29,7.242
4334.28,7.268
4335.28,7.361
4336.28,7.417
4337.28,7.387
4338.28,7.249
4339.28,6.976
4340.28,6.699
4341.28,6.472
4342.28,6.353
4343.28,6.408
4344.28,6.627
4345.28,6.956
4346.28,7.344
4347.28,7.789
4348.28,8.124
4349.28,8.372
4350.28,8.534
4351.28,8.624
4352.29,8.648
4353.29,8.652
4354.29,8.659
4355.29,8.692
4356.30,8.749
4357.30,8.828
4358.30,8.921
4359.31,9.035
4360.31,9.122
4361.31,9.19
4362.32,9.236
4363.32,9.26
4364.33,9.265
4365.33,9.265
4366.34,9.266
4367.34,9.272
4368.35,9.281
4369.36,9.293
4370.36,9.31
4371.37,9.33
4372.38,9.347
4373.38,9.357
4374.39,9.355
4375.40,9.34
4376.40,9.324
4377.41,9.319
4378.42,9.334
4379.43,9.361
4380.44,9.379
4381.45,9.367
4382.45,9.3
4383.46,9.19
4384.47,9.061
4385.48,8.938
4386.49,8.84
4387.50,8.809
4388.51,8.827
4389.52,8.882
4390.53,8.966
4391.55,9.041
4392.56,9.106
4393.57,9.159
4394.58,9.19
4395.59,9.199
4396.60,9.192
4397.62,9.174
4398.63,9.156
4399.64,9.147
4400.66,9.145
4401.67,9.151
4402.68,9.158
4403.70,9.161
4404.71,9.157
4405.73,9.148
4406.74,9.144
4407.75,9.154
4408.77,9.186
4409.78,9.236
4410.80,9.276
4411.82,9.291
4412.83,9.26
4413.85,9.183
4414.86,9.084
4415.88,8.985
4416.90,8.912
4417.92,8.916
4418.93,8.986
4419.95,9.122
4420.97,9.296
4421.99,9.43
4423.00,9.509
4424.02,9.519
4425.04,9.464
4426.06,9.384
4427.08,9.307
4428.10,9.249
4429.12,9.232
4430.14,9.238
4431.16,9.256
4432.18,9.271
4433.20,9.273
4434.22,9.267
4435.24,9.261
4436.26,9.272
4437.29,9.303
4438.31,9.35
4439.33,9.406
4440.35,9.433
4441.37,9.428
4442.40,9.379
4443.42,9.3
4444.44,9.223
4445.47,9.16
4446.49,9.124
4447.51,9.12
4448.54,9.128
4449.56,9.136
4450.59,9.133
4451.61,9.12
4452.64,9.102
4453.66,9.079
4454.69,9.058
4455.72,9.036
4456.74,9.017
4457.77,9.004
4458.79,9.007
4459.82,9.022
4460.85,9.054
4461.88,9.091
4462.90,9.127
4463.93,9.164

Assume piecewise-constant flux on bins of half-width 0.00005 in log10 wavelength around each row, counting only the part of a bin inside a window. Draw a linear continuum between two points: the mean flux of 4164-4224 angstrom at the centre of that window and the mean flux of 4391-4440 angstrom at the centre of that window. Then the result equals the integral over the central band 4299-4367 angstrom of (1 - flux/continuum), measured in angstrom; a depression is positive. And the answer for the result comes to 5.6 angstrom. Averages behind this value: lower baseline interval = 9.19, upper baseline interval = 9.21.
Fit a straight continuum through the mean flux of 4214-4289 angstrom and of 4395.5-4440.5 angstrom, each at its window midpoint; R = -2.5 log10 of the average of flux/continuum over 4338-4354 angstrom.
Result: 0.221 mag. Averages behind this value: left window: 9.17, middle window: 7.51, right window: 9.23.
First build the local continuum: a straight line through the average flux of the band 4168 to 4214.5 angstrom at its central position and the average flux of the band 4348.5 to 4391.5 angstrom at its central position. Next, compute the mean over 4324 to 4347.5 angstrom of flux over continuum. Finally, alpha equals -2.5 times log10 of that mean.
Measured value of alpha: 0.20 mag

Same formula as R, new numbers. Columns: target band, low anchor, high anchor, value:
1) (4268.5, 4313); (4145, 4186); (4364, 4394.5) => 0.038 mag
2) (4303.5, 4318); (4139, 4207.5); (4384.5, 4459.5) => 0.059 mag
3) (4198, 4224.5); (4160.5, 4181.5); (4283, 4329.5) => 0.035 mag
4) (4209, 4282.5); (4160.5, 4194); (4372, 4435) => 0.015 mag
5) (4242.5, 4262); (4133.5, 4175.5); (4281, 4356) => -0.042 mag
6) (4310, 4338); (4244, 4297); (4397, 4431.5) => 0.067 mag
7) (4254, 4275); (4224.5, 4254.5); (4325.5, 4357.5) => -0.068 mag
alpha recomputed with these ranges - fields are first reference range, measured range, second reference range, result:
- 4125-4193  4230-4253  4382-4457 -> 0.02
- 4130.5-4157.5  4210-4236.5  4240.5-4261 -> 0.04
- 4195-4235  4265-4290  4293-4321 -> -0.04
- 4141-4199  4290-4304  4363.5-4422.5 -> 0.05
